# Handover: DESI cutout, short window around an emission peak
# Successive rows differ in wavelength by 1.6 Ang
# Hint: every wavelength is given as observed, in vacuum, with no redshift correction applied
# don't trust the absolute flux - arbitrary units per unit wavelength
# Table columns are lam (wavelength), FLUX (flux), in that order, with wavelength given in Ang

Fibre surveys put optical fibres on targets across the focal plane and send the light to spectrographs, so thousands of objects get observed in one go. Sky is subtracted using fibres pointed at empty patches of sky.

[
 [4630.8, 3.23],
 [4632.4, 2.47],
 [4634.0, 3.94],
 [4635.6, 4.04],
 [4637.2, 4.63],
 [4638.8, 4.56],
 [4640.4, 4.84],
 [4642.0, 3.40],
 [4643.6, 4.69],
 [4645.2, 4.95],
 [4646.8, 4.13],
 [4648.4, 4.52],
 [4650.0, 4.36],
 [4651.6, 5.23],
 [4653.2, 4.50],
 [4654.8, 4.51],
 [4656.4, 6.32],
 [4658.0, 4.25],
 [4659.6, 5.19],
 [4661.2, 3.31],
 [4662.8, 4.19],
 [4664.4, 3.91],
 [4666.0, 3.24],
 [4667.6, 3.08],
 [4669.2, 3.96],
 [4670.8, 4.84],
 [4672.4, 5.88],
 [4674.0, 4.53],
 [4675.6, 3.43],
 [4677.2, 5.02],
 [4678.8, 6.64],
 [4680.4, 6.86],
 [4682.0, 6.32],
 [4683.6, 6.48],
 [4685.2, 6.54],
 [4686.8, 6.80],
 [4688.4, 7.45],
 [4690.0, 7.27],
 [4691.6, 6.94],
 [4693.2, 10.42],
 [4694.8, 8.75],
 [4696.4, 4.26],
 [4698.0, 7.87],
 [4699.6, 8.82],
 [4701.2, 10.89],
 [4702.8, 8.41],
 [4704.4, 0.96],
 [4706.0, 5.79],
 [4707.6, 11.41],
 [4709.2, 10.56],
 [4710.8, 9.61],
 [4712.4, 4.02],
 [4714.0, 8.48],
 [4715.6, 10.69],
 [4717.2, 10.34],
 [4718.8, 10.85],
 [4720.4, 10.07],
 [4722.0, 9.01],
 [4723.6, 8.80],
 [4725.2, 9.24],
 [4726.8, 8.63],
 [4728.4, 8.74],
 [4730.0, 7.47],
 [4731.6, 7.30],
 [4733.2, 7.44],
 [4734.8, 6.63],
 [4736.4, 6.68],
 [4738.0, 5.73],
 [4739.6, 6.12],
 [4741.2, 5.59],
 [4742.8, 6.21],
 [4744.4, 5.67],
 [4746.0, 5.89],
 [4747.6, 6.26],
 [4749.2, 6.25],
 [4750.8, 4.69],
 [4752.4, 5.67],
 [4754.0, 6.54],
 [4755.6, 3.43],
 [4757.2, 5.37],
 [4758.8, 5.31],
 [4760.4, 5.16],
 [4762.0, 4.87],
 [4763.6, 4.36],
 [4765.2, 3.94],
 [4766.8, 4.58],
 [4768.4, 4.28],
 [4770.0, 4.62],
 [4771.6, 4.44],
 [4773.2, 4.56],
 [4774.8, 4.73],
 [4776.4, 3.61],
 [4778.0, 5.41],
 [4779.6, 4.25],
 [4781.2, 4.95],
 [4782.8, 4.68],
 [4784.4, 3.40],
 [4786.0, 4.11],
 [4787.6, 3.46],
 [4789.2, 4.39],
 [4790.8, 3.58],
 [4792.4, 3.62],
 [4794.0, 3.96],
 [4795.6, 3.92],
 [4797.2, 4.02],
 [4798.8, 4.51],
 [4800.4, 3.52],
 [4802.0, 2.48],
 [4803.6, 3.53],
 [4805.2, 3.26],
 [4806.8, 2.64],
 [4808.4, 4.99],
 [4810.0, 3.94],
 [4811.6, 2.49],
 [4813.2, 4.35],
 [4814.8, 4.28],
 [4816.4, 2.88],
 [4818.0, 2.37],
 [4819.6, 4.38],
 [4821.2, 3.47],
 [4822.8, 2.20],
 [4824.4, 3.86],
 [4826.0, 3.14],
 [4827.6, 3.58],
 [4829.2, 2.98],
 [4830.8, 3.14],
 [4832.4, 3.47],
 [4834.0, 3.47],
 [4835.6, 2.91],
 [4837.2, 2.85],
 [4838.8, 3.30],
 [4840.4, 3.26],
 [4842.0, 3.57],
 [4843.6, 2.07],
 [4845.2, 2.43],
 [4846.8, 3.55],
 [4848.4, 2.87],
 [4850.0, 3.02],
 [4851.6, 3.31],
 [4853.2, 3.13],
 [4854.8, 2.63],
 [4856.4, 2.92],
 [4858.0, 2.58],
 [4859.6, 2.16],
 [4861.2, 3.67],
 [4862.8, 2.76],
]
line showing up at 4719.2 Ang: C IV 1549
